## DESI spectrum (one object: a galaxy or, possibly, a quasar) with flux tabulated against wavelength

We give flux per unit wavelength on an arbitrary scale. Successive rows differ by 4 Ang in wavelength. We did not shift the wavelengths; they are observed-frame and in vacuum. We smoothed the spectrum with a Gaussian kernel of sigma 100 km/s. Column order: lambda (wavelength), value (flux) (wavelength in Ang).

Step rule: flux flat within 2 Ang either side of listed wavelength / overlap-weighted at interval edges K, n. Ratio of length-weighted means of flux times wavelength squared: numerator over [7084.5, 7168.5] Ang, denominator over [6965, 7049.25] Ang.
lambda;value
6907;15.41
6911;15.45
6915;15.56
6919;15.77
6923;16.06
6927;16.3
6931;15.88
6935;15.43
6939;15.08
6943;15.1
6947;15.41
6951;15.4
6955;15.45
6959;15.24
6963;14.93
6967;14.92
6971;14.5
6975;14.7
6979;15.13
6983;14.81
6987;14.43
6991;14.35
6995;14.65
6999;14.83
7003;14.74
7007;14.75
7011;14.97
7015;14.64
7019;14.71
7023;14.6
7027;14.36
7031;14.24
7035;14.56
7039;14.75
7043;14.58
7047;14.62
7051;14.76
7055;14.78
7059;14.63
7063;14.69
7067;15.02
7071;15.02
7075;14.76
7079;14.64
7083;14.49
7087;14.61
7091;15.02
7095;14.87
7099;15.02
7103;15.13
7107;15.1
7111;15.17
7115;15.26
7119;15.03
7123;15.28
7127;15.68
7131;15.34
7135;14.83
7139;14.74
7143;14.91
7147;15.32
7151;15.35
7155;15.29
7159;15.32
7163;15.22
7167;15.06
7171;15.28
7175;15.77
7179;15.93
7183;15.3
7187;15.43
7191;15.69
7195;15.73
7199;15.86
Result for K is 1.07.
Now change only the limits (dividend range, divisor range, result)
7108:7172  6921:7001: 1.06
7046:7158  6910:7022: 1.03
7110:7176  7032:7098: 1.06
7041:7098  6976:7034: 1.03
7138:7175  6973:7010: 1.08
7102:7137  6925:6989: 1.05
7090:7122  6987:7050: 1.06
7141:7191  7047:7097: 1.07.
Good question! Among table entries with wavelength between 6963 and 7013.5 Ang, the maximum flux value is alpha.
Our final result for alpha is 15.13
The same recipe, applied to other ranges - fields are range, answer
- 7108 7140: 15.68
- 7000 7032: 14.97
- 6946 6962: 15.45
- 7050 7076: 15.02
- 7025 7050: 14.75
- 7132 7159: 15.35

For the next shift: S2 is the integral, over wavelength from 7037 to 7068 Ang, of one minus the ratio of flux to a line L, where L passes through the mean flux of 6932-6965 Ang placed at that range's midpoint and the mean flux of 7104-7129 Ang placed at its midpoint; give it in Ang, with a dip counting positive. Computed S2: 1.1 Ang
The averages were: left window 15.3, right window 15.2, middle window 14.7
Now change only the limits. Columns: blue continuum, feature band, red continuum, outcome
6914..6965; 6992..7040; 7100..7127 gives 2.27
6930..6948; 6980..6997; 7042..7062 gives 0.52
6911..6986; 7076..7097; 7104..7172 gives 0.68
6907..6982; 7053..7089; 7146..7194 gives 1.52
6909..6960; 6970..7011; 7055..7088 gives 1.38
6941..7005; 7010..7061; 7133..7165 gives 1.23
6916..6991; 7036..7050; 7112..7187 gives 0.55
